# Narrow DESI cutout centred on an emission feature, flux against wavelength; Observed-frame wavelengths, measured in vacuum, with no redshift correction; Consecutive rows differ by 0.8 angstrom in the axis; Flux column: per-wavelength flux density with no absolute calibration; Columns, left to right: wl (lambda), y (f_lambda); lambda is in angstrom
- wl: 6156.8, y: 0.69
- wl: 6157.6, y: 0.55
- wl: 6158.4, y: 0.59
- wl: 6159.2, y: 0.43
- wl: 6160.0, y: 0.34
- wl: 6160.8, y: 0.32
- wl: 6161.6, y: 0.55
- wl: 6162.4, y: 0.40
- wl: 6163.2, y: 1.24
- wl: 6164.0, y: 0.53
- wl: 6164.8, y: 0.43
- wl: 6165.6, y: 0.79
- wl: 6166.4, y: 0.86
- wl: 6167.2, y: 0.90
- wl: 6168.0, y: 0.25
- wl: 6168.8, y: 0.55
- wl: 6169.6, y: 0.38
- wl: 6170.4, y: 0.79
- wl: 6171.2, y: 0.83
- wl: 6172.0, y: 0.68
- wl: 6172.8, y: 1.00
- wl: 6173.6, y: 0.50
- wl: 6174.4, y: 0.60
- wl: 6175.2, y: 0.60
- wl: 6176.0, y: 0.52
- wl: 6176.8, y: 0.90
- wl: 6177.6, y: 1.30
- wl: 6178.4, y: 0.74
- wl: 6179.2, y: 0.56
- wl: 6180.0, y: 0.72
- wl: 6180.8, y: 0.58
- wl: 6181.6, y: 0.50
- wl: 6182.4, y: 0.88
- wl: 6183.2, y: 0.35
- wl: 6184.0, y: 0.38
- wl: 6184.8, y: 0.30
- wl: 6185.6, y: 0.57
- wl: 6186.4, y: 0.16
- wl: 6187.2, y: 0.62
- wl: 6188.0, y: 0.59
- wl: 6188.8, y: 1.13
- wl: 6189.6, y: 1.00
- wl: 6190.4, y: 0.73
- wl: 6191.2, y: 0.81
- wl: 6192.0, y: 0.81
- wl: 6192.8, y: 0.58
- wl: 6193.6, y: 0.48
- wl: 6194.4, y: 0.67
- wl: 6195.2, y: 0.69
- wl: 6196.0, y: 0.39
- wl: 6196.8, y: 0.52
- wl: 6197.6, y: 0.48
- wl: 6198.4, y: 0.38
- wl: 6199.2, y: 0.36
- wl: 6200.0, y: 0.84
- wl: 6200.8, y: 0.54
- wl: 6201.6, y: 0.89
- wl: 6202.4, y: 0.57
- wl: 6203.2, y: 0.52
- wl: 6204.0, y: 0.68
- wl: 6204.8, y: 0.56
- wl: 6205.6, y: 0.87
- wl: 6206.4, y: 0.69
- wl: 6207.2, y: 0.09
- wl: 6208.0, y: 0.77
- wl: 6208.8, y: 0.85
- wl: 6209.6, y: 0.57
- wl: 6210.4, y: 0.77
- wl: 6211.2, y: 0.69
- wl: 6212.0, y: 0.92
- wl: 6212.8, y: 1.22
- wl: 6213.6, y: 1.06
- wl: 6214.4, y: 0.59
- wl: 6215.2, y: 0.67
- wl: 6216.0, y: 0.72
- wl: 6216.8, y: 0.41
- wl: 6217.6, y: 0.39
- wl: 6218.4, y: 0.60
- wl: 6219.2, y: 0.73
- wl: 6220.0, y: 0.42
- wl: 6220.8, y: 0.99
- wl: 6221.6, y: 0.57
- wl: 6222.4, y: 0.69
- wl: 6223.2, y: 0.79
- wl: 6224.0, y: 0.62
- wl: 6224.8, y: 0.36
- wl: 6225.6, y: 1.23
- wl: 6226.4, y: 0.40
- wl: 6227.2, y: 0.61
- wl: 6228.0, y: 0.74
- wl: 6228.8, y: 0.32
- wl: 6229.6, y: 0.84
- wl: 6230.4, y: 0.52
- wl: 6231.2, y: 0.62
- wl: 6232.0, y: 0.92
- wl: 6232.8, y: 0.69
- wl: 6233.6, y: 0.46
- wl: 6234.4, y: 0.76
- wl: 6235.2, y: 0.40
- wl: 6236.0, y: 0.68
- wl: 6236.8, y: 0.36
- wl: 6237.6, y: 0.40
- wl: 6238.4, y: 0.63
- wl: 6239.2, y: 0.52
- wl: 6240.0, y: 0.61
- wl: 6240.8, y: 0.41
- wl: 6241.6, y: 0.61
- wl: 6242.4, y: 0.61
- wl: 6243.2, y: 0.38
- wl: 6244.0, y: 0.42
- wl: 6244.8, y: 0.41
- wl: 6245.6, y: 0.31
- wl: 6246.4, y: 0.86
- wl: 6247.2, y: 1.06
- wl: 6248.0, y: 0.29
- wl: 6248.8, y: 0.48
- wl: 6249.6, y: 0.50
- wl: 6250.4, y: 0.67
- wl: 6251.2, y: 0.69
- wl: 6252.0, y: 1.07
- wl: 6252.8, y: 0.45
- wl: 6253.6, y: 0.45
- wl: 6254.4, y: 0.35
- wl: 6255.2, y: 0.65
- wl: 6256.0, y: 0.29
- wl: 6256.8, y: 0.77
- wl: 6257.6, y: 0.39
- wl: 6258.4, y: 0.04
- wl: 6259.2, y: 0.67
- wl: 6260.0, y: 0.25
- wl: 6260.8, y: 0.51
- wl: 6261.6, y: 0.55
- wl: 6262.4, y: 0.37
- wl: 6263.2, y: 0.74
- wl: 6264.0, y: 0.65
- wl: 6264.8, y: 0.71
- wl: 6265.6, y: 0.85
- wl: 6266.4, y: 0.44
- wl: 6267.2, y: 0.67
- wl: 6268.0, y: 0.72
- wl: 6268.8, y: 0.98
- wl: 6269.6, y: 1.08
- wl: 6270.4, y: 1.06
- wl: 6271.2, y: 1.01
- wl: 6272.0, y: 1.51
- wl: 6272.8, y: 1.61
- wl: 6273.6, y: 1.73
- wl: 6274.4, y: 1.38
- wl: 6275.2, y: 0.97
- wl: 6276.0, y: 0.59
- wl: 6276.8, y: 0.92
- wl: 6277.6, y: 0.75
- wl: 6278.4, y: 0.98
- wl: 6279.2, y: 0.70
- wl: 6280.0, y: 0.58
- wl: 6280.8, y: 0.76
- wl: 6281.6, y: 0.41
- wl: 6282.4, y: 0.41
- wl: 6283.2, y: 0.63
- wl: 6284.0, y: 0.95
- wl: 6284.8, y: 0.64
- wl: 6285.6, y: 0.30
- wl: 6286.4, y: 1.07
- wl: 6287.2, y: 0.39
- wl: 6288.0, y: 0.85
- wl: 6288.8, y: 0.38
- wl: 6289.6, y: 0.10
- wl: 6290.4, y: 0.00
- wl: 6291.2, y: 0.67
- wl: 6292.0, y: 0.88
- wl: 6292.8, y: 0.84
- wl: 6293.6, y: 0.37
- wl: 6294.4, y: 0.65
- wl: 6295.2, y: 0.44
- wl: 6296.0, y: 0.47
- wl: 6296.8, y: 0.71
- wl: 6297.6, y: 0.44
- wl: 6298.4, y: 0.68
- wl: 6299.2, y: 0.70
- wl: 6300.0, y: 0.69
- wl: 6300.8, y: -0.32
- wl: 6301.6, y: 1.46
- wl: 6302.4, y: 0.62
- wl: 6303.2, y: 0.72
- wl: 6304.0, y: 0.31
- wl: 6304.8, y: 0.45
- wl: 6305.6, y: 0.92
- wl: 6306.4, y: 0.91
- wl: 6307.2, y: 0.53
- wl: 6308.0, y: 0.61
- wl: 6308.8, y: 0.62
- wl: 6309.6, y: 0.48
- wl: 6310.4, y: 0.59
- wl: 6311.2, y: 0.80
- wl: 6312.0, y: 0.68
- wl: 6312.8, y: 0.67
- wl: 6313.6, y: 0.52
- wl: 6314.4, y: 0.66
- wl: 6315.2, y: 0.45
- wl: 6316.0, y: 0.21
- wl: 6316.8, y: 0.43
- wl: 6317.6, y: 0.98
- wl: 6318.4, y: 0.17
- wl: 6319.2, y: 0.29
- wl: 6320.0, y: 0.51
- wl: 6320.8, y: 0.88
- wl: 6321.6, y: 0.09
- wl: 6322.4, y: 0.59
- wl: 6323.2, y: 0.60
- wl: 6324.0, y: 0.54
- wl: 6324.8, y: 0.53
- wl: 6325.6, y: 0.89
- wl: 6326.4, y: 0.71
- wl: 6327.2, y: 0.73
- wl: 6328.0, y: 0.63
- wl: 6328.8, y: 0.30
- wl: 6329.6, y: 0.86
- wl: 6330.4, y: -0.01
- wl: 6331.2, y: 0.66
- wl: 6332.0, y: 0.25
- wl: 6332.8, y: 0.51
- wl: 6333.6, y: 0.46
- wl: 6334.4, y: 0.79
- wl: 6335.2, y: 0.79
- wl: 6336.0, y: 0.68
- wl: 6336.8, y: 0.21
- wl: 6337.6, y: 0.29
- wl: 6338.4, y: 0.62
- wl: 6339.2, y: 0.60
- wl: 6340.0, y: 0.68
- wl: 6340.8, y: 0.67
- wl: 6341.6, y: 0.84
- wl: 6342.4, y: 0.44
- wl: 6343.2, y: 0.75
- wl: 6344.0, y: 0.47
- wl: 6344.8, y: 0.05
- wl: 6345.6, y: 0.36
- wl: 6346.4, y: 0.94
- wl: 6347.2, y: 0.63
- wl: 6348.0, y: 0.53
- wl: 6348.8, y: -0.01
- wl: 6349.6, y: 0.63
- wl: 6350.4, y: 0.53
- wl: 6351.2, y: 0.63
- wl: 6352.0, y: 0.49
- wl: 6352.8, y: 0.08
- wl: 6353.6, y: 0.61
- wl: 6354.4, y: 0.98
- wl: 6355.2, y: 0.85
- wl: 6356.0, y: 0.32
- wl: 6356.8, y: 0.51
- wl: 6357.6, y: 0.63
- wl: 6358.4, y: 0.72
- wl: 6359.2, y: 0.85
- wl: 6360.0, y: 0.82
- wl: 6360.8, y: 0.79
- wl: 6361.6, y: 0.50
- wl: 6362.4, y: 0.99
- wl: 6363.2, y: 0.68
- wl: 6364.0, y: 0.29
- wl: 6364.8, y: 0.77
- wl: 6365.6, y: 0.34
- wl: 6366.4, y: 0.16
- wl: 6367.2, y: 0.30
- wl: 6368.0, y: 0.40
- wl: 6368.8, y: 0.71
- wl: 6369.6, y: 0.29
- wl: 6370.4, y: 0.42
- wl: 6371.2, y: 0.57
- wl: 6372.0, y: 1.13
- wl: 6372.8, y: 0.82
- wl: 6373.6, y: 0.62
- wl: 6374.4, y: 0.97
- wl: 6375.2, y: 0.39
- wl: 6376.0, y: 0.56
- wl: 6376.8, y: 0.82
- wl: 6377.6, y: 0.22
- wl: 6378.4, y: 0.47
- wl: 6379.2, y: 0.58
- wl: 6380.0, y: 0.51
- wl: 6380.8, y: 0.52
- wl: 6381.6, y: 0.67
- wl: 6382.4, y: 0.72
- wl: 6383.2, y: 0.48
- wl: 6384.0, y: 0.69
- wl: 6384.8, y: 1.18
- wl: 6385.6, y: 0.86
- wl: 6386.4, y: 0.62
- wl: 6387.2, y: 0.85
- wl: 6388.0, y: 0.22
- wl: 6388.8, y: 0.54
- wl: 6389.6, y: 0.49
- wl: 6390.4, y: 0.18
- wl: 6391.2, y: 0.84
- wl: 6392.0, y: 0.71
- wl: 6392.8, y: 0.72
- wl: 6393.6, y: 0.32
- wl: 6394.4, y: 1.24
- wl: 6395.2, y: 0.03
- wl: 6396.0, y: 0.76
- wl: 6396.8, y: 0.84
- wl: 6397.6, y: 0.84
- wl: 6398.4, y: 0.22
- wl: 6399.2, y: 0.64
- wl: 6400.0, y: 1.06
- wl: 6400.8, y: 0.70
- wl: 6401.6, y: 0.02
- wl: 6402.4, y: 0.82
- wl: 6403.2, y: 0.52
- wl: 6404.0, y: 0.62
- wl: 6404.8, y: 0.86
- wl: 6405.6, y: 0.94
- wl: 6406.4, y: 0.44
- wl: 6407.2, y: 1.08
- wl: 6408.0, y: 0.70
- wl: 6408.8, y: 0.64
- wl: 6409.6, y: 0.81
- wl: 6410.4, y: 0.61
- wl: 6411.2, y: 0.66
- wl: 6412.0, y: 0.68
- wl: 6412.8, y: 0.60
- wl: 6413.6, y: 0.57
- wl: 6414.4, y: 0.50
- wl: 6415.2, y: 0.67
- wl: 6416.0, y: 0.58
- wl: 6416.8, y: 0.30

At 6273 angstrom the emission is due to [O III]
